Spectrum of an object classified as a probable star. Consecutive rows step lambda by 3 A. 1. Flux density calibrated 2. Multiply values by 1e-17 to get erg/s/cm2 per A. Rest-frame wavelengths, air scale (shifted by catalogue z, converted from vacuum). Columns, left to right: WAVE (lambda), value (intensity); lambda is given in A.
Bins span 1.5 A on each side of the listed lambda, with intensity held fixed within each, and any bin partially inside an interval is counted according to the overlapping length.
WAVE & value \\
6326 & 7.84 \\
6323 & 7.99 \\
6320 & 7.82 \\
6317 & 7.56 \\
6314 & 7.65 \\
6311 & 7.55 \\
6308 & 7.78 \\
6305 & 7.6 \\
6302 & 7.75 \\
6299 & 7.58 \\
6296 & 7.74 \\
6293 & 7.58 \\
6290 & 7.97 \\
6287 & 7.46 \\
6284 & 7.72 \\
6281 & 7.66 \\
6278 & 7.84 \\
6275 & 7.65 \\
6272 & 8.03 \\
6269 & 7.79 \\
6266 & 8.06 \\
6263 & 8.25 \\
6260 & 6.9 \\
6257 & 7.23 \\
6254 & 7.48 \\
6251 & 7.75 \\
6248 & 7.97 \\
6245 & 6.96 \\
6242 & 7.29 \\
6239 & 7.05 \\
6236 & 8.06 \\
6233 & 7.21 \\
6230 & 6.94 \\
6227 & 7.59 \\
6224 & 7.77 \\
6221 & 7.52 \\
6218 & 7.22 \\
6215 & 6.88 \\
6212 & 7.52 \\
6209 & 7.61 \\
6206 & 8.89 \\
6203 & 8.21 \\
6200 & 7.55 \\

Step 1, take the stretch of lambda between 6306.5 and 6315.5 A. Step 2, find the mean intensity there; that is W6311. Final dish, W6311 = 7.66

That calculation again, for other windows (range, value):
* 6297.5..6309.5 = 7.68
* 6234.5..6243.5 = 7.47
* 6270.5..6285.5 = 7.78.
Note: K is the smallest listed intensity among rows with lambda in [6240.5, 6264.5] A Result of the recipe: 6.9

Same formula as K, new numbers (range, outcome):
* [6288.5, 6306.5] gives 7.58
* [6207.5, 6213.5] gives 7.52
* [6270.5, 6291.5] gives 7.46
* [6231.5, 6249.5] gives 6.96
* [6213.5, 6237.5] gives 6.88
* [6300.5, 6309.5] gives 7.6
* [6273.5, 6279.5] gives 7.65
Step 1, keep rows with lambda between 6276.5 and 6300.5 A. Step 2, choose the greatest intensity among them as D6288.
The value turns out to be 7.97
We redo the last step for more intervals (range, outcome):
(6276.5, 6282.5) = 7.84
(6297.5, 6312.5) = 7.78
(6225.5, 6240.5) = 8.06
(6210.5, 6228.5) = 7.77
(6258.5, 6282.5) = 8.25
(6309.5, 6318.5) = 7.65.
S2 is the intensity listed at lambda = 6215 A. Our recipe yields 6.88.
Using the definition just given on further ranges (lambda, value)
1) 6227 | 7.59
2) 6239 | 7.05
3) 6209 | 7.61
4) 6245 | 6.96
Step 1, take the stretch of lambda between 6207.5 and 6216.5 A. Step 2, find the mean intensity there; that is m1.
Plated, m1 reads 7.34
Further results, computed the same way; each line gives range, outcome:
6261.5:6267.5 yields 8.15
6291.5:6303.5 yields 7.66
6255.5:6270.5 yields 7.65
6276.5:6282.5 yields 7.75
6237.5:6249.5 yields 7.32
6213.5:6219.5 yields 7.05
